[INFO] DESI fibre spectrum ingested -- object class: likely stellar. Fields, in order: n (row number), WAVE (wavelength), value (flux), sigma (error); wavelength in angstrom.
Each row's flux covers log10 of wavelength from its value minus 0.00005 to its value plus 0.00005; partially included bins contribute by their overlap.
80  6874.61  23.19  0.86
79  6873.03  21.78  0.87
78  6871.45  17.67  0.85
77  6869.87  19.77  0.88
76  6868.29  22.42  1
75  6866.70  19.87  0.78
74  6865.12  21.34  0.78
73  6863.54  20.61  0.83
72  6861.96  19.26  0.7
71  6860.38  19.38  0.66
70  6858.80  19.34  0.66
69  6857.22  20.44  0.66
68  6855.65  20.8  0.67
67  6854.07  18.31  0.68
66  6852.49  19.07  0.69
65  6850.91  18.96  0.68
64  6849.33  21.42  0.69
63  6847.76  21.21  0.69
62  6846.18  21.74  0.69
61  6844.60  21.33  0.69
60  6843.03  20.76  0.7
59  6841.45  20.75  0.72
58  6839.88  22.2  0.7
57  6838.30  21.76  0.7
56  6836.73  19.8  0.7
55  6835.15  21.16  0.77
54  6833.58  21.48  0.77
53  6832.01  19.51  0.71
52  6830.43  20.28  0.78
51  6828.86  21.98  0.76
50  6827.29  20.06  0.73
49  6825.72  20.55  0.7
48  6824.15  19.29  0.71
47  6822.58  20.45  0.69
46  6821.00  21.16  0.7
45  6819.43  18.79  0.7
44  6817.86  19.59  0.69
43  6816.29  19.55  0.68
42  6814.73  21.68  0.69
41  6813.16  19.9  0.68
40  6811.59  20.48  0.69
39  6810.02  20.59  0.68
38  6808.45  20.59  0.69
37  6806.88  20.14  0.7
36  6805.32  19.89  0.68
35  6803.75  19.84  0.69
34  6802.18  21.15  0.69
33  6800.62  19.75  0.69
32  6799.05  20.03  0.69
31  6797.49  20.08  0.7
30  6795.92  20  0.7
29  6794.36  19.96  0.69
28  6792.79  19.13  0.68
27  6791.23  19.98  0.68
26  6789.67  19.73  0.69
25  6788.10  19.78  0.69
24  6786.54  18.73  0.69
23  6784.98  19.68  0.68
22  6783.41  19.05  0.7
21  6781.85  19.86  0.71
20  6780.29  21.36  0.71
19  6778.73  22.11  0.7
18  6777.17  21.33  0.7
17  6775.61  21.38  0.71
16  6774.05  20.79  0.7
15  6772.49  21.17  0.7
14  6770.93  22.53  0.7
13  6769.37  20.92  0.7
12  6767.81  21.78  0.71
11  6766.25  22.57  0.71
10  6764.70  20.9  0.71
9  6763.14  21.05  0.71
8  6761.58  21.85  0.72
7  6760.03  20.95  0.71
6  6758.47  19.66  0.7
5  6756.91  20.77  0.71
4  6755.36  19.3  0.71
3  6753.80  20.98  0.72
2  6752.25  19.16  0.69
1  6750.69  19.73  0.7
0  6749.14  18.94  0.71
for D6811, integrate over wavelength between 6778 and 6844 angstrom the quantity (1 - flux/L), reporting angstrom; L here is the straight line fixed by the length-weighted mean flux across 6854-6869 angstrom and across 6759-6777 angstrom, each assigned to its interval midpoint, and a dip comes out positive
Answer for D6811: 1.8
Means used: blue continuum 21.4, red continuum 20.3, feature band 20.3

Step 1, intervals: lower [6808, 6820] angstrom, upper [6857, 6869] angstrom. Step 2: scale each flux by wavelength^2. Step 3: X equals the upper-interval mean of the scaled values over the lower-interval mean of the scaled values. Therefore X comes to 1.0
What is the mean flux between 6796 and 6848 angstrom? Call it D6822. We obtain 20.5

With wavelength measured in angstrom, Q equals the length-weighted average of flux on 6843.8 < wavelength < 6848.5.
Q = 21.4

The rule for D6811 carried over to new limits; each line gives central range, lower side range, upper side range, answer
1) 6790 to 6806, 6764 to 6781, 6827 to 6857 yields 0.9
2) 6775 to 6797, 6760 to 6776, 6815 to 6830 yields 1.0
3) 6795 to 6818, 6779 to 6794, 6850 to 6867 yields -0.5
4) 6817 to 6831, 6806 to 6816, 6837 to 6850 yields 0.4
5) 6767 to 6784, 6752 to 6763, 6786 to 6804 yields -0.8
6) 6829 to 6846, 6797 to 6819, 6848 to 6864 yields -0.9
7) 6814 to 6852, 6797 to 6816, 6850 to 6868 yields -1.0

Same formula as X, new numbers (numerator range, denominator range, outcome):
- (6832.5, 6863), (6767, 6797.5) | 1.02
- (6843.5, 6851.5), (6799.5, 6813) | 1.05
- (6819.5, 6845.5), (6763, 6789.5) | 1.01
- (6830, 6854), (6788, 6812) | 1.04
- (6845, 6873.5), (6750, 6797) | 1.01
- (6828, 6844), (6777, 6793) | 1.06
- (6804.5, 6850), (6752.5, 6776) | 1.00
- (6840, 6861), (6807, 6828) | 1.02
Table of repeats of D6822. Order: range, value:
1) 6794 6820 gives 20.1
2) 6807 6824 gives 20.2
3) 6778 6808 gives 20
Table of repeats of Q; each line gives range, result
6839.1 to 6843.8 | 21.2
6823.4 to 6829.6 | 20.5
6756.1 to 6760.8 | 20.4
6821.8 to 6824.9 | 19.9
